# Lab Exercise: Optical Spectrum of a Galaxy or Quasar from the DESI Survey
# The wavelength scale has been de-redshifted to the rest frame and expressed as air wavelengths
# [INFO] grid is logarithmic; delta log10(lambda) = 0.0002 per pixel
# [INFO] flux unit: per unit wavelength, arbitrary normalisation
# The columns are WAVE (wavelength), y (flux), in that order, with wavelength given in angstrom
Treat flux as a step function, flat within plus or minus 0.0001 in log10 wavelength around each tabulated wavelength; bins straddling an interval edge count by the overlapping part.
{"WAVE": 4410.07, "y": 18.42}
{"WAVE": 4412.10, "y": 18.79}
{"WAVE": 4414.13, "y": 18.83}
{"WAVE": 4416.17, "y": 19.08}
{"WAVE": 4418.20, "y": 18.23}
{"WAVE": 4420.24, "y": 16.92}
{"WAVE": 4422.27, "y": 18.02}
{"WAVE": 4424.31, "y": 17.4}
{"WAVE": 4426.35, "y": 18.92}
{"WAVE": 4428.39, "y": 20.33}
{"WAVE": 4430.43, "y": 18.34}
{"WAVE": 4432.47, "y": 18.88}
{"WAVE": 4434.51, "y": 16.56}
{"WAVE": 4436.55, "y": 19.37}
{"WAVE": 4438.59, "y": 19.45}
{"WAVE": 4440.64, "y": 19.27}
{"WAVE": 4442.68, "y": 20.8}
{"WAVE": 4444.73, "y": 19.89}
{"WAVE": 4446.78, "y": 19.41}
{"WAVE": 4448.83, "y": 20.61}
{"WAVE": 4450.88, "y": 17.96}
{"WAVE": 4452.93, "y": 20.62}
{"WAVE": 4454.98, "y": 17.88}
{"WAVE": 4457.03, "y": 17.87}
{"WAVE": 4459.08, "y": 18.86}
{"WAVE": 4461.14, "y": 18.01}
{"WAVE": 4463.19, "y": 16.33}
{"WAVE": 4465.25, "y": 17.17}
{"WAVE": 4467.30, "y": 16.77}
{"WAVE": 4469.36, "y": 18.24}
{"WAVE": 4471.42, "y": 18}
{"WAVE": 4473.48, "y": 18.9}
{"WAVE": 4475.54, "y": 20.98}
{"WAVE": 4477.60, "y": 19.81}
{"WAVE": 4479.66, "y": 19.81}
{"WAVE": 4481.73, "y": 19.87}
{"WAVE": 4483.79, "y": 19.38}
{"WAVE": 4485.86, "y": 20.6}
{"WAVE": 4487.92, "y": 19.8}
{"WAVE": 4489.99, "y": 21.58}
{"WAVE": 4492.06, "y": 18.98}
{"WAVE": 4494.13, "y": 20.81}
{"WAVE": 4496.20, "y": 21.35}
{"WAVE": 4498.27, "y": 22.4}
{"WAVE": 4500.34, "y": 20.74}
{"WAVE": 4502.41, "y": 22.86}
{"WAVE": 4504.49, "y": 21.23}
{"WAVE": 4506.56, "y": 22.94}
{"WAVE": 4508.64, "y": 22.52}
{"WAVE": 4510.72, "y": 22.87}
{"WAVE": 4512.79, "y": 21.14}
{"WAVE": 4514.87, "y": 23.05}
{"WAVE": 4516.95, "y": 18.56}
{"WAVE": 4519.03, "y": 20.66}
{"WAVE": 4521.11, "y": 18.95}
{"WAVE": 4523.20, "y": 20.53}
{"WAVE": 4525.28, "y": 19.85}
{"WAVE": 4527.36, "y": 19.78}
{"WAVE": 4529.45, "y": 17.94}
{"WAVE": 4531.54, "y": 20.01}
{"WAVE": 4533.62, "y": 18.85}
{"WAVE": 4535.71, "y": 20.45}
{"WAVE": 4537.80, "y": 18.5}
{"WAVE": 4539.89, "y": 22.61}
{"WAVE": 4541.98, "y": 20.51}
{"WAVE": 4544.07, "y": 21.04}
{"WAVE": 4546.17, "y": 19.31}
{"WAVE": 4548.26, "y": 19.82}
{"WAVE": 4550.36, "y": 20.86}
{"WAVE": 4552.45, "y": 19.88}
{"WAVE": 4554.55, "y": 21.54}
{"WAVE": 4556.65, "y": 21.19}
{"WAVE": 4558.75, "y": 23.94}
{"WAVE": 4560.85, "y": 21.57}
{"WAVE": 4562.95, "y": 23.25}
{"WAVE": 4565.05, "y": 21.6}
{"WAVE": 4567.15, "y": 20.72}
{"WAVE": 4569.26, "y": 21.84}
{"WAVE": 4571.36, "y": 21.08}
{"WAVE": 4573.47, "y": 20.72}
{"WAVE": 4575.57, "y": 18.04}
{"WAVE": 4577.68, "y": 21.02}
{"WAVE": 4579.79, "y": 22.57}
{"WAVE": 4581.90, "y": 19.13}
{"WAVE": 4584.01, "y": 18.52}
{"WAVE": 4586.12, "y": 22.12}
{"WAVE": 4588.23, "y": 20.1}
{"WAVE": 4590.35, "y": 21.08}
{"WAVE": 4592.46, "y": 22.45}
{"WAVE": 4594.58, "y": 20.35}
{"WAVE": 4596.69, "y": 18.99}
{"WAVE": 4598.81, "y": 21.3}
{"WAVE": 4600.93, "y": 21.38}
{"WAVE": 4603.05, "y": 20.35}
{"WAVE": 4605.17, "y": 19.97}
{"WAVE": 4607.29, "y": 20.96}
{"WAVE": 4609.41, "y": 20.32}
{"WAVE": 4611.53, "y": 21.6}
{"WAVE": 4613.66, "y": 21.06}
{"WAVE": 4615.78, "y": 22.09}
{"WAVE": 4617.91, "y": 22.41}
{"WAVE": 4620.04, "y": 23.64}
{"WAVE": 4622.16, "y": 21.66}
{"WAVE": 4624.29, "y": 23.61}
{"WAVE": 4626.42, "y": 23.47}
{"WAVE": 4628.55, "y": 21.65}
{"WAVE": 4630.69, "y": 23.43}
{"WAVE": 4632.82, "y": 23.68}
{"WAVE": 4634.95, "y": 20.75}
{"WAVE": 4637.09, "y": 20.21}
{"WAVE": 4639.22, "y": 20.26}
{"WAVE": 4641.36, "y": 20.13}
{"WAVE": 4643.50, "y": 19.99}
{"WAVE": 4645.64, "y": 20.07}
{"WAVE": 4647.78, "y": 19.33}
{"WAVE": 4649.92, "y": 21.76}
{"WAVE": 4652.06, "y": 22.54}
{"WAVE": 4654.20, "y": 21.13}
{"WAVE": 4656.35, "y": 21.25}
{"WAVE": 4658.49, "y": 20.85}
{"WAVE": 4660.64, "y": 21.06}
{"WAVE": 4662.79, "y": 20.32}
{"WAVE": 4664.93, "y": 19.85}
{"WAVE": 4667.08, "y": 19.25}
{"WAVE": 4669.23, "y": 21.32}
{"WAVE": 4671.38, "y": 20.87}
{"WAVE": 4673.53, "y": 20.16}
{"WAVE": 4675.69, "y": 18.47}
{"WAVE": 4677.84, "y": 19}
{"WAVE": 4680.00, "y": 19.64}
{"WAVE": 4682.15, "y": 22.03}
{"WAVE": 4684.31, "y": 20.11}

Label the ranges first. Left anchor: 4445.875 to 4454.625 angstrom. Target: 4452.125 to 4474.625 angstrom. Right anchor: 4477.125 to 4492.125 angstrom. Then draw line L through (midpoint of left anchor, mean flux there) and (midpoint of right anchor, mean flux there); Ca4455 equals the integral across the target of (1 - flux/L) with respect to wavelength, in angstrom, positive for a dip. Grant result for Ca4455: 1.9 angstrom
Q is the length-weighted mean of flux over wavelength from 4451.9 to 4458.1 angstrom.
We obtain 18.8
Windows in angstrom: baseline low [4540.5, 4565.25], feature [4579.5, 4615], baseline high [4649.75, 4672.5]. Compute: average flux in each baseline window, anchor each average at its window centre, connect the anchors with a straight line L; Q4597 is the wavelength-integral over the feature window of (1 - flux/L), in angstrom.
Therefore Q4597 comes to 0.7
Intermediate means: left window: 21.2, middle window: 20.7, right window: 20.9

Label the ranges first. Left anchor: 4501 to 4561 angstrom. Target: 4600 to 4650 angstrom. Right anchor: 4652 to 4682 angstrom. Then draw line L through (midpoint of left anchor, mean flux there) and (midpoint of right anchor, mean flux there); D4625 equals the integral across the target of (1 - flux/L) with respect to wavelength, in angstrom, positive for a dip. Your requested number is -2.2 angstrom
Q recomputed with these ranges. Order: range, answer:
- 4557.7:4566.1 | 22.6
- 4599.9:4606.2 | 20.6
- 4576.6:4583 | 20.9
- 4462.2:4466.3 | 16.8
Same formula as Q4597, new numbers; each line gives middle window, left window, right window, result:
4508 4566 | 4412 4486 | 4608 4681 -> -2.7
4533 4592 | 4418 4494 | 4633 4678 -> -3.1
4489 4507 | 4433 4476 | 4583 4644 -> -1.8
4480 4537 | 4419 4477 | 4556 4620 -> -2.7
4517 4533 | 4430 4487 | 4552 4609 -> 0.4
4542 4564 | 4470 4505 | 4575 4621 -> -0.5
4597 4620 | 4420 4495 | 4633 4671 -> -1.0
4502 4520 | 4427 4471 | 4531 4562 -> -1.6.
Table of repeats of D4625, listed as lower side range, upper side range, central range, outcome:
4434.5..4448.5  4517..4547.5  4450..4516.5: -1.0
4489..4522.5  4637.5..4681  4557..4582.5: -0.5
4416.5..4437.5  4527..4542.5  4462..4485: 0.4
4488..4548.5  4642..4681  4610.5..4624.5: -1.2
